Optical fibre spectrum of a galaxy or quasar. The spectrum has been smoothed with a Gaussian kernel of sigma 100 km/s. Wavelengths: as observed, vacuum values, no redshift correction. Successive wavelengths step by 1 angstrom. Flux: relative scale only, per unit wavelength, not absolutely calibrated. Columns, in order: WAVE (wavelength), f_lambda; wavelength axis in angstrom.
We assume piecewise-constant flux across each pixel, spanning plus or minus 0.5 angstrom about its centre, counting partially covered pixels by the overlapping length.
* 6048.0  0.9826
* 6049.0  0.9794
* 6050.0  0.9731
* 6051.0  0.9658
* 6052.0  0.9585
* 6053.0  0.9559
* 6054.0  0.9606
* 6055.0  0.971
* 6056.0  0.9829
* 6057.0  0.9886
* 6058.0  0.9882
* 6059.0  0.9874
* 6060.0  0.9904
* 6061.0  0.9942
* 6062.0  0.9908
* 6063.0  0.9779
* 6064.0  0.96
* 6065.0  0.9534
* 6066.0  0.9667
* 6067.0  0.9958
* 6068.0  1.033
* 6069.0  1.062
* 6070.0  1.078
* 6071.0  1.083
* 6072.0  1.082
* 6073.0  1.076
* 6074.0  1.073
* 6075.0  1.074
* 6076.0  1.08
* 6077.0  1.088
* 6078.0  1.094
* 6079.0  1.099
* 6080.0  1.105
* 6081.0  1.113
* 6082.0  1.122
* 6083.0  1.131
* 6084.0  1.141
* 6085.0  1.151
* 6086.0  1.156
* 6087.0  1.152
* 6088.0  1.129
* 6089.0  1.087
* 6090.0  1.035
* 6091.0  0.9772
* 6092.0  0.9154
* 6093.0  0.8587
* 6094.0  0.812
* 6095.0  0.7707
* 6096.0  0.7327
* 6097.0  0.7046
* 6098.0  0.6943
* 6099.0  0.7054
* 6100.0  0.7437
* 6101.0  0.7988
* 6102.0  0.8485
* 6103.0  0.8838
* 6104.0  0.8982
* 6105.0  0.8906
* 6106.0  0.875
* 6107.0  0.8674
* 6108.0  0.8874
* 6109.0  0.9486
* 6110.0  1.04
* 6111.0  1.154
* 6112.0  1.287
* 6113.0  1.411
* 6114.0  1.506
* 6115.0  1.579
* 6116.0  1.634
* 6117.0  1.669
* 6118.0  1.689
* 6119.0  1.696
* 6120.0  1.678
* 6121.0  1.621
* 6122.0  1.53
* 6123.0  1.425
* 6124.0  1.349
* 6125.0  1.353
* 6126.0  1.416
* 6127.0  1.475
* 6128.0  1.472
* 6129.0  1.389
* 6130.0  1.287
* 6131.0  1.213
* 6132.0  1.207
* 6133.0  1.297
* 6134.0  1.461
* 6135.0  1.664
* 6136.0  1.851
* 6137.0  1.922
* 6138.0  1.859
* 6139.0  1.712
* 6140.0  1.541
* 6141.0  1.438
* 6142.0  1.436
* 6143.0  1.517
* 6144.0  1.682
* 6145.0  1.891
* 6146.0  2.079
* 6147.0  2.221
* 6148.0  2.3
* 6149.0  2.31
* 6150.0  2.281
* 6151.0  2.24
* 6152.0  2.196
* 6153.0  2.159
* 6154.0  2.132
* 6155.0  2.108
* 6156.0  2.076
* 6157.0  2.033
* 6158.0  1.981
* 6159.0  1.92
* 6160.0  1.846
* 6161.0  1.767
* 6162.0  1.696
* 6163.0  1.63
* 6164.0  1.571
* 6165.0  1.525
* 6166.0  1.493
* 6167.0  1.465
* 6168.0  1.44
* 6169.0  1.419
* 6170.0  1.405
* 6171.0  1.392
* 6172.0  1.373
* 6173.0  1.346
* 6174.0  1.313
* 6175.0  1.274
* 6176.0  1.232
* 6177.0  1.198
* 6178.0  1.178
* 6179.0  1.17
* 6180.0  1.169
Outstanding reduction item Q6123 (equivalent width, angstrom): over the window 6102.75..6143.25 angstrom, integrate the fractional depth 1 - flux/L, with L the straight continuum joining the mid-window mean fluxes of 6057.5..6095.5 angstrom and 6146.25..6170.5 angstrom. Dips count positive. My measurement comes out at 3.5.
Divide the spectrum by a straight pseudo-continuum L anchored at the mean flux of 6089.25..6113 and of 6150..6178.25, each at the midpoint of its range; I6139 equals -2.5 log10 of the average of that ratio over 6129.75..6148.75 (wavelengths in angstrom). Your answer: -0.22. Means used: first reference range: 0.897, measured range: 1.68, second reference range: 1.67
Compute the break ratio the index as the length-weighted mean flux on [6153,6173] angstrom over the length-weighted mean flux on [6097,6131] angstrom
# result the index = 1.39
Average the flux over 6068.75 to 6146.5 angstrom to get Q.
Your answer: 1.24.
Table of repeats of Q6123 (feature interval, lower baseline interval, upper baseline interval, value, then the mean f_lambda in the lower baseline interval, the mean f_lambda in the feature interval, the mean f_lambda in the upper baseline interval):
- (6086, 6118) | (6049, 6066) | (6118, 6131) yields 6.9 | 0.975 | 1.03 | 1.47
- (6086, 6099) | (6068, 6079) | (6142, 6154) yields 4.0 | 1.08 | 0.908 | 2.06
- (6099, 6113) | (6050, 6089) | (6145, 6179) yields 4.0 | 1.04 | 0.942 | 1.74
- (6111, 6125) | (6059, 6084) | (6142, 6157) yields 1.1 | 1.05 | 1.52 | 2.06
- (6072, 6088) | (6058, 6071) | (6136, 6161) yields 0.9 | 1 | 1.11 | 1.95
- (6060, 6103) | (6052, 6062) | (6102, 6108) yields -2.8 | 0.979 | 0.99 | 0.88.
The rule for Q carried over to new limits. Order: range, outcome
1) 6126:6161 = 1.79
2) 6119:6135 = 1.43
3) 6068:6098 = 1.03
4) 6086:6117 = 1.01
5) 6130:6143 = 1.54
